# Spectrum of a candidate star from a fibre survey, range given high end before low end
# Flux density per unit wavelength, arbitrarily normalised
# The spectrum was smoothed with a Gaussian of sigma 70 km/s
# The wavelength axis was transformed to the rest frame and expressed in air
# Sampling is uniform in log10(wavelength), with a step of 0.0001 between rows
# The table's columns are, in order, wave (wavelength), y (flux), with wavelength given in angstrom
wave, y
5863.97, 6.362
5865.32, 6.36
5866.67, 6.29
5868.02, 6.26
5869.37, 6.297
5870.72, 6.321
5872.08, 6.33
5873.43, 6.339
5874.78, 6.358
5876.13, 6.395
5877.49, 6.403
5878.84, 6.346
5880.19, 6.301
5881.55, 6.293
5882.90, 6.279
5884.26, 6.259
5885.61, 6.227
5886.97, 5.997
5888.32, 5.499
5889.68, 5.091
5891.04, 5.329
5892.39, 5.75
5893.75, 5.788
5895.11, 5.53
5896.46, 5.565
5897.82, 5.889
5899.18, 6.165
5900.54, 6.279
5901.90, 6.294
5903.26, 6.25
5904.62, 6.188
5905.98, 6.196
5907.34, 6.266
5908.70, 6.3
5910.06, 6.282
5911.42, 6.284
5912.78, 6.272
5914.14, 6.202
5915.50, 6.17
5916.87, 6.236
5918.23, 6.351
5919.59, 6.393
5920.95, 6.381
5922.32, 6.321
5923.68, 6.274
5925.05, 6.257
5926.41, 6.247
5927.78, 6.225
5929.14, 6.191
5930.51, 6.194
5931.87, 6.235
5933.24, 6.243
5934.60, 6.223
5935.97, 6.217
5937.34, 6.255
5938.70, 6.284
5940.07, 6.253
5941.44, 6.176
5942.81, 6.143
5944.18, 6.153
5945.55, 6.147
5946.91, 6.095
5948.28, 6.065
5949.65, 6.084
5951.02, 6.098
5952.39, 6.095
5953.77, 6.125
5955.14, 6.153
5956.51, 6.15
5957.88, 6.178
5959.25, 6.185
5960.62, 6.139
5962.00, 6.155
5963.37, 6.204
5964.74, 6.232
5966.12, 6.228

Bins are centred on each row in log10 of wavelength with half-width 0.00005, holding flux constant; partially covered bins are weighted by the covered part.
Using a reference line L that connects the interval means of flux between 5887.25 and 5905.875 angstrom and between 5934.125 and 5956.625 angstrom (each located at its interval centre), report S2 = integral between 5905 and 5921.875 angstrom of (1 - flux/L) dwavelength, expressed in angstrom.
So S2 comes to -0.9 angstrom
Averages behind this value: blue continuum 5.83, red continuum 6.16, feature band 6.28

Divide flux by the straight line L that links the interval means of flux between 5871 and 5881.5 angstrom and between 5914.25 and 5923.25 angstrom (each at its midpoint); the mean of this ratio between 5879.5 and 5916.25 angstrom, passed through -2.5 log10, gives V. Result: 0.051 mag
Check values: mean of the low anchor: 6.34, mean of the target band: 6.03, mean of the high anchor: 6.3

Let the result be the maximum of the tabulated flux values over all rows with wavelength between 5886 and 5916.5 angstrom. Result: 6.3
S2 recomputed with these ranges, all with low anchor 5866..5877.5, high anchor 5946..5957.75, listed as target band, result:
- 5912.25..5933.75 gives -0.2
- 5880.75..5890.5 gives 0.5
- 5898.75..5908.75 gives 0.0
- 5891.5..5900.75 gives 0.7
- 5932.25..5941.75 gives -0.1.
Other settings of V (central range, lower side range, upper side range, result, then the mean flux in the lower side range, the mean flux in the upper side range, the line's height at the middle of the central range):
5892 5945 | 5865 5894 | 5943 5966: -0.01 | 6.12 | 6.14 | 6.13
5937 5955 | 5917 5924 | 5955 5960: 0.01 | 6.34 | 6.18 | 6.23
